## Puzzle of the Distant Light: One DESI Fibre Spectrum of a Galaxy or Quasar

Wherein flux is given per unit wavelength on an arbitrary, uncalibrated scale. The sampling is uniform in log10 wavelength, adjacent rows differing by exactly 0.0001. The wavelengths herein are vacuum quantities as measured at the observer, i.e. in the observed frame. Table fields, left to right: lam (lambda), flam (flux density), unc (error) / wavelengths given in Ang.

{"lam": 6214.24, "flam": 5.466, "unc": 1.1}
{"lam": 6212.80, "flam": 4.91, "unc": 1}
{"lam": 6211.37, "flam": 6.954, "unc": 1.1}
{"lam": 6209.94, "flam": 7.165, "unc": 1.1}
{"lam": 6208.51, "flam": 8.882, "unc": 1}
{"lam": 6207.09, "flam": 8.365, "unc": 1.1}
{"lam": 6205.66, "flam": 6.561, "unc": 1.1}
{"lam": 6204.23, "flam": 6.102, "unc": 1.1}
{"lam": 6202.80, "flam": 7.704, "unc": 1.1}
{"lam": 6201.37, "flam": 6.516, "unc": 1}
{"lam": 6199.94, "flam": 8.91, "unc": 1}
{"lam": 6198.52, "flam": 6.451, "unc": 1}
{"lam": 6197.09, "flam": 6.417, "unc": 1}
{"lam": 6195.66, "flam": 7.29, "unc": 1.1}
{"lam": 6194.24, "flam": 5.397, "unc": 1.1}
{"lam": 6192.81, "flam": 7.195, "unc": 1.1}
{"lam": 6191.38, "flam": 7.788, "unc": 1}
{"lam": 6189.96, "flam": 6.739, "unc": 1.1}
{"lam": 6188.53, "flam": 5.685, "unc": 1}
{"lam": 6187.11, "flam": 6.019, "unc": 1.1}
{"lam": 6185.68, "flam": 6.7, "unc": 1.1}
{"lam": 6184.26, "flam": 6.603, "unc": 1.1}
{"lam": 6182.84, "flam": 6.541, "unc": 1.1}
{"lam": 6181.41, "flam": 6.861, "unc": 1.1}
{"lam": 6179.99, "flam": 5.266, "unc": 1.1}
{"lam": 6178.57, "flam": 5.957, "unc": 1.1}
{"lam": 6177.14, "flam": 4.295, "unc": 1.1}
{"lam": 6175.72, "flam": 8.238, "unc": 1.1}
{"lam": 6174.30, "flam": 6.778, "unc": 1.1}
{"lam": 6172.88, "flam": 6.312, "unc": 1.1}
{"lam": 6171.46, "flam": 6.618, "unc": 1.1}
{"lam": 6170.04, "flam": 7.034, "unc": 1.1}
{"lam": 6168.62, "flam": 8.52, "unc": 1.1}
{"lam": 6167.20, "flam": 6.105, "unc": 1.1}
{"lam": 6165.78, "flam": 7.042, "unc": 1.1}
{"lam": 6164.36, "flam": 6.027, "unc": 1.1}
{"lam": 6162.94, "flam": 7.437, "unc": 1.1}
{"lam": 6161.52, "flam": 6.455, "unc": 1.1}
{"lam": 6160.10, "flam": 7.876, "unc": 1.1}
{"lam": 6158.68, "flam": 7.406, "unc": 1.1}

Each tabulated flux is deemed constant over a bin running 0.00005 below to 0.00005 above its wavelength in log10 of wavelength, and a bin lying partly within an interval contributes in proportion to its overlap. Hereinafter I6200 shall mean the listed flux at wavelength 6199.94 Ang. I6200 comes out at 8.91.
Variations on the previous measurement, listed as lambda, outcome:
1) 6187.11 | 6.019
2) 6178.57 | 5.957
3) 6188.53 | 5.685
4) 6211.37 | 6.954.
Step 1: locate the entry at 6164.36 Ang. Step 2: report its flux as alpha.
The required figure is 6.027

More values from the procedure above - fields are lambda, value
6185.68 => 6.7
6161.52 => 6.455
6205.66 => 6.561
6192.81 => 7.195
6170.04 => 7.034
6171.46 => 6.618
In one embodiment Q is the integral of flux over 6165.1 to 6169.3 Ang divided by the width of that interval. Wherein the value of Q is 7.21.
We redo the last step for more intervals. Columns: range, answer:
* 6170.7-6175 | 6.58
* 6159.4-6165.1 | 6.94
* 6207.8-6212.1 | 7.67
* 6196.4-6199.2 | 6.43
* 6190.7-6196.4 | 6.9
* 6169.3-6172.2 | 6.84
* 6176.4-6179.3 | 5.16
